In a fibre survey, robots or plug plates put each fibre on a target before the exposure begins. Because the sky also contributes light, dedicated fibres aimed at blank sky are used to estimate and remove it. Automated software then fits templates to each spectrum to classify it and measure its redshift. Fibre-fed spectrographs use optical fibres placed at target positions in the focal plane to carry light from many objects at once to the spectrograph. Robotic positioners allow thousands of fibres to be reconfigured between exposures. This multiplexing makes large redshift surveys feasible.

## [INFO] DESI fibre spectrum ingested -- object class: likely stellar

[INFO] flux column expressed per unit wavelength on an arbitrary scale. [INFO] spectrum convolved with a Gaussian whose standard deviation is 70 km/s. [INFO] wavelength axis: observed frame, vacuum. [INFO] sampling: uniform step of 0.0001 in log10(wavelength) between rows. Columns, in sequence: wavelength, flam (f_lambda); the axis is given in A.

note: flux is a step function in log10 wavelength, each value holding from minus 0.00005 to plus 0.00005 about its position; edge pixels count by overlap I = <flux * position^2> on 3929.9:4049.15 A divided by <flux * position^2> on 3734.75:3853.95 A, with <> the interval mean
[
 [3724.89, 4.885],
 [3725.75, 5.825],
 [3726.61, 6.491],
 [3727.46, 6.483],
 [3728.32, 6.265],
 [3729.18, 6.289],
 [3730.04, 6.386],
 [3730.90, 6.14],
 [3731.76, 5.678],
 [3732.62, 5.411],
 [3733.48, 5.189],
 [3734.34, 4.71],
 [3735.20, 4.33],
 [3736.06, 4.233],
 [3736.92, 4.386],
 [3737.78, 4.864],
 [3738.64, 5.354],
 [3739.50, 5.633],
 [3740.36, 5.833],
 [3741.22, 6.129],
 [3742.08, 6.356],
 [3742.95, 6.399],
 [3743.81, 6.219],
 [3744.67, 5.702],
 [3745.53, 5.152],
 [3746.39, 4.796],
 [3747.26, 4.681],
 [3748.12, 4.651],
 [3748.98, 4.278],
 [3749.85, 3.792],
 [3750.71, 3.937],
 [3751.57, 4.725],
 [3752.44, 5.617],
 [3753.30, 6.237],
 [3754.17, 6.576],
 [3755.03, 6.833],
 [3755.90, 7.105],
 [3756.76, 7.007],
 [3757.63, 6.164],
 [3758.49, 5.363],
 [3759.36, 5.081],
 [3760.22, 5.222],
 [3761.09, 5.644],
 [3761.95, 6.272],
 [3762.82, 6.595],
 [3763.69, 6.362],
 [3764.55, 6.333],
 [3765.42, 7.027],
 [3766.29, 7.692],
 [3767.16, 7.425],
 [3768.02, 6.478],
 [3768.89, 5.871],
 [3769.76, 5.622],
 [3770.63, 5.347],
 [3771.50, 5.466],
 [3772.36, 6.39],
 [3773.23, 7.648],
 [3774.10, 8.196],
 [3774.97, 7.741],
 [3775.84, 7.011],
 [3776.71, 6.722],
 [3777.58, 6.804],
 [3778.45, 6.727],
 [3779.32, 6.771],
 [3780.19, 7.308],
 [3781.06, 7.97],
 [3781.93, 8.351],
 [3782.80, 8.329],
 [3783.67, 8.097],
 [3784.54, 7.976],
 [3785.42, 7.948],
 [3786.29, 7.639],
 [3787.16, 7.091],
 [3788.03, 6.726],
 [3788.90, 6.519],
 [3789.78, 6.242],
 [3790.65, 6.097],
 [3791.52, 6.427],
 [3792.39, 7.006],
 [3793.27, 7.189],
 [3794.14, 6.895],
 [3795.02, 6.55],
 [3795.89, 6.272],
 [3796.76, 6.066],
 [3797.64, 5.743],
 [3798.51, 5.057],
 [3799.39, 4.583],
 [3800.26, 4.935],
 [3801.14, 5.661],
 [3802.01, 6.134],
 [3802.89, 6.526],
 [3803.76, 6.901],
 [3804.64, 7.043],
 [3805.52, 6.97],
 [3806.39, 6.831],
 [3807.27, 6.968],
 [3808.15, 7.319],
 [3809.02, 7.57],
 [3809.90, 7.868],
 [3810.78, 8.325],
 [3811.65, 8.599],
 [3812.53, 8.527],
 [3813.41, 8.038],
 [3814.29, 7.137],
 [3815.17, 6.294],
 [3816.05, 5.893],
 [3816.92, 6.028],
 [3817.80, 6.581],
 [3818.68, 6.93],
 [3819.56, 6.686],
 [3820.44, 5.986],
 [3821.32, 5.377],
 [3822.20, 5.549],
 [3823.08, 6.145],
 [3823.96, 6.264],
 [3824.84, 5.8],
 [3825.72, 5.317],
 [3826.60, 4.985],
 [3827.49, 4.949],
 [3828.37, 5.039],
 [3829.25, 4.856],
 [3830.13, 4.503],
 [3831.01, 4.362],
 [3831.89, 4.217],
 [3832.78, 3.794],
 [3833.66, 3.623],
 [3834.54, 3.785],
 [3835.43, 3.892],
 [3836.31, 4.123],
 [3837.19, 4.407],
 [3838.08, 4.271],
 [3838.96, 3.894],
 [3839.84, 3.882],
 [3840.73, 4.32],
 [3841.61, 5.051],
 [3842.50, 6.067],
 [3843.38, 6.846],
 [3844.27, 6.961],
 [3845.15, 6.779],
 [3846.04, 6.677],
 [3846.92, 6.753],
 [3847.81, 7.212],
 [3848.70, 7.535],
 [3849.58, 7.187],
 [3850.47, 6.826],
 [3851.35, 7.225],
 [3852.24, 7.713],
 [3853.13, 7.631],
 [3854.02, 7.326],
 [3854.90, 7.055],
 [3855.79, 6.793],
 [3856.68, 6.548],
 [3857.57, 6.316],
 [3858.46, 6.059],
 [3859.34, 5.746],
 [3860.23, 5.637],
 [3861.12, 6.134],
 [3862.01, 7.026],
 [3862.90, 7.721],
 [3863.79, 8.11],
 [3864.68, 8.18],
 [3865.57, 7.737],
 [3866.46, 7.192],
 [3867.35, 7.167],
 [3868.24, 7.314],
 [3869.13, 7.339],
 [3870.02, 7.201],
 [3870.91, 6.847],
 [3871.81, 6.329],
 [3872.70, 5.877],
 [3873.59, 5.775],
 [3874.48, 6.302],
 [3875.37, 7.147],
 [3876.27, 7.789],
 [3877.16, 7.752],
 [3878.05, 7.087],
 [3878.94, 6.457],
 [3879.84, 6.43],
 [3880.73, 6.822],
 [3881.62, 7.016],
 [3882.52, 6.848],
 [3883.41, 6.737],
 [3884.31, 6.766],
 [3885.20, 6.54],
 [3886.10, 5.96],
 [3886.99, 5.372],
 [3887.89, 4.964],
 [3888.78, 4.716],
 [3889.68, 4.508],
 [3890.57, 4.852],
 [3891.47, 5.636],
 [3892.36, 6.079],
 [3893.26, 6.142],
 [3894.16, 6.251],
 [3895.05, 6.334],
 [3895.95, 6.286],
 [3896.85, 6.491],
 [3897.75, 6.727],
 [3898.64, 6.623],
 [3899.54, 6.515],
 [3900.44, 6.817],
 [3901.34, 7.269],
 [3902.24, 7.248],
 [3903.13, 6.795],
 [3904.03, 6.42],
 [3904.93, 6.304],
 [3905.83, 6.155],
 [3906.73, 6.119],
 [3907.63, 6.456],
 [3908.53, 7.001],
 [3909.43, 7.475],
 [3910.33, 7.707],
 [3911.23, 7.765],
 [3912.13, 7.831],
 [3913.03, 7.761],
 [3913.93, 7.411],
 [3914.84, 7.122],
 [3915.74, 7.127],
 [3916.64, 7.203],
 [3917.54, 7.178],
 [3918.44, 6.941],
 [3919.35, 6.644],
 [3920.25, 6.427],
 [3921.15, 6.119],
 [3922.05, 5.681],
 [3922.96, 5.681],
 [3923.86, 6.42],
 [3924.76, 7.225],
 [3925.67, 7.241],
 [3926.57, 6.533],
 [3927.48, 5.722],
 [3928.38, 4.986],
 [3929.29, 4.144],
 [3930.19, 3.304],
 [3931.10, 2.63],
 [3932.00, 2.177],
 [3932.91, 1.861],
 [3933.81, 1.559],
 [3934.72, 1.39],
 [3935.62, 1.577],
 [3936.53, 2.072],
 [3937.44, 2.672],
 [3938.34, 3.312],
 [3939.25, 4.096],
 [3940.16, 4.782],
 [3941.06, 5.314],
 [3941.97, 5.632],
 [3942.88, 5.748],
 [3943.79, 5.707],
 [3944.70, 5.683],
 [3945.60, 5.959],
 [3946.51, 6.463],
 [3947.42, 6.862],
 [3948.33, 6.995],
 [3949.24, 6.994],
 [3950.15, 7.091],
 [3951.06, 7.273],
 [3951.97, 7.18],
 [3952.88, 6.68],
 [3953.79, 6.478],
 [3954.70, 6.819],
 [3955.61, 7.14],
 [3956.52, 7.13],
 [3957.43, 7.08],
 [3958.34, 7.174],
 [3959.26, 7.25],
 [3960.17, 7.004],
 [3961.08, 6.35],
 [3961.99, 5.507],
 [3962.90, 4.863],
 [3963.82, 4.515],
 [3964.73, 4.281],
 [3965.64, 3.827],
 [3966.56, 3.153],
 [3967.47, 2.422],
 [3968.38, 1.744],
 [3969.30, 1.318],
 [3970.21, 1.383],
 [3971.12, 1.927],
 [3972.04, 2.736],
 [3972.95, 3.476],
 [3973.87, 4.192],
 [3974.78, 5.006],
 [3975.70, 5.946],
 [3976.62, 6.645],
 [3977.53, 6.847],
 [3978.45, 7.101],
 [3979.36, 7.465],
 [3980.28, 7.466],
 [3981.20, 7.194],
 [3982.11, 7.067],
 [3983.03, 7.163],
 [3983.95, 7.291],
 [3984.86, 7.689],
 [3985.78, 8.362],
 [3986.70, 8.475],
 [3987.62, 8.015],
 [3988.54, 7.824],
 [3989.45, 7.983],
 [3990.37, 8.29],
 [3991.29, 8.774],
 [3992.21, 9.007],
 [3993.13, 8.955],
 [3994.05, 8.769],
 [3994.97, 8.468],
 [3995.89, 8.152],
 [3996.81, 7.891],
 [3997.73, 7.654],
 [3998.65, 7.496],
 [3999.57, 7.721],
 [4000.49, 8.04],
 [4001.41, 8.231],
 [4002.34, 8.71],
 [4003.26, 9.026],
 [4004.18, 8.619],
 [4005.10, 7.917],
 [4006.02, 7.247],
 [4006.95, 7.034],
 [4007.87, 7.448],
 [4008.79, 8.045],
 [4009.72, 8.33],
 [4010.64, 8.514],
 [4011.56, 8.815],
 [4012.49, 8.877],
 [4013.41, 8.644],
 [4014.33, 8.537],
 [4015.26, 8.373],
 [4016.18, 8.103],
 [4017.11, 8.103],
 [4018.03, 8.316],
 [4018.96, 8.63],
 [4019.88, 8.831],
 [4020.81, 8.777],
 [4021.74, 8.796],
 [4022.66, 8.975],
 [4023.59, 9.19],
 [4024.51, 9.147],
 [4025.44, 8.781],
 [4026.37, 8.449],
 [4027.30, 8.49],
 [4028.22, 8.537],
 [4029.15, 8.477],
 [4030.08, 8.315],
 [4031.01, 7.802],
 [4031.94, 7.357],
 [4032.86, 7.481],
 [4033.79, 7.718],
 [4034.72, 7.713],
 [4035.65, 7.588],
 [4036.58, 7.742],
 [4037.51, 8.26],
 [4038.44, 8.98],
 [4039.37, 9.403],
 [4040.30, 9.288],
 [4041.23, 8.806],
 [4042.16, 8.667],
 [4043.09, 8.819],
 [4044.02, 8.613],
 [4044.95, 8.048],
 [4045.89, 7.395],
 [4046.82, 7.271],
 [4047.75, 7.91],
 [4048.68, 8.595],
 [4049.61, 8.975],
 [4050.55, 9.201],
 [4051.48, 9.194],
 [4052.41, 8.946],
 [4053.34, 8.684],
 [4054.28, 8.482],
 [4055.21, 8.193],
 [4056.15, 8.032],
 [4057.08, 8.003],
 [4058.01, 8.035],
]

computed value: 1.23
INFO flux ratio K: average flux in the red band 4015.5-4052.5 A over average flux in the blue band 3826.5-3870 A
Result 1.4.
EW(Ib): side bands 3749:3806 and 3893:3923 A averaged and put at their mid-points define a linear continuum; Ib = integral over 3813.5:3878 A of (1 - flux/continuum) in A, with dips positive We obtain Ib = 4.7 A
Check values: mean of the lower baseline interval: 6.48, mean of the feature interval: 6.15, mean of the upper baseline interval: 6.78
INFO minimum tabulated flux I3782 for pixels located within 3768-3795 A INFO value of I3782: 5.347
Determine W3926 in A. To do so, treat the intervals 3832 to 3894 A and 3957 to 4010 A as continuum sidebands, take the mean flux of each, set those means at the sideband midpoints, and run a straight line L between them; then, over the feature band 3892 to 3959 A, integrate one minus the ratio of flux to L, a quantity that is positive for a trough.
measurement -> 4.9 A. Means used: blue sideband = 6.25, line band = 5.96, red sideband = 6.61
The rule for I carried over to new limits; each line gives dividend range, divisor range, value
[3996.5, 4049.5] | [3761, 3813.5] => 1.36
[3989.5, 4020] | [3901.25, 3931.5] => 1.34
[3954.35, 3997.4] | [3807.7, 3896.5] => 1.06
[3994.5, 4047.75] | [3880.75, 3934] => 1.43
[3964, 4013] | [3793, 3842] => 1.28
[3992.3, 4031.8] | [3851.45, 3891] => 1.35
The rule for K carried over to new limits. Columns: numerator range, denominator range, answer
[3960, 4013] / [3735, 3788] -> 1.07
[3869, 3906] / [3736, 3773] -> 1.11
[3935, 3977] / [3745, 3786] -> 0.79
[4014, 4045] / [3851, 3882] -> 1.22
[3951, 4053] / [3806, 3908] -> 1.17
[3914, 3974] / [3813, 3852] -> 0.91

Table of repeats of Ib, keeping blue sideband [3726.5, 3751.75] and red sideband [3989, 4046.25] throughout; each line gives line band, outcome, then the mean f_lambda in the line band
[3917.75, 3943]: 9.60 A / 4.57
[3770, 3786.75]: -4.35 A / 7.27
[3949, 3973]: 7.96 A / 5.15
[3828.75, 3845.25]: 4.45 A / 4.68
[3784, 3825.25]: -4.22 A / 6.66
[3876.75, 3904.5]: 2.54 A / 6.34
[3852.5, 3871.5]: -0.97 A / 7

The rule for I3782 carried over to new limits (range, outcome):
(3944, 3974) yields 1.318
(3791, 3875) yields 3.623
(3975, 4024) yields 5.946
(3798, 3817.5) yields 4.583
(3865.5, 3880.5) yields 5.775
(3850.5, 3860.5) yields 5.637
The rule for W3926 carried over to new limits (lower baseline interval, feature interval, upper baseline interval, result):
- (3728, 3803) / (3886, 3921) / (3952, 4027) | 1.07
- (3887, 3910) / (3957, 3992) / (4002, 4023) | 8.46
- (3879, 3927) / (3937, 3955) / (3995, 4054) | 3.28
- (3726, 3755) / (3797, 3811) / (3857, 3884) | -0.79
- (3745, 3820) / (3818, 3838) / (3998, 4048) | 5.32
